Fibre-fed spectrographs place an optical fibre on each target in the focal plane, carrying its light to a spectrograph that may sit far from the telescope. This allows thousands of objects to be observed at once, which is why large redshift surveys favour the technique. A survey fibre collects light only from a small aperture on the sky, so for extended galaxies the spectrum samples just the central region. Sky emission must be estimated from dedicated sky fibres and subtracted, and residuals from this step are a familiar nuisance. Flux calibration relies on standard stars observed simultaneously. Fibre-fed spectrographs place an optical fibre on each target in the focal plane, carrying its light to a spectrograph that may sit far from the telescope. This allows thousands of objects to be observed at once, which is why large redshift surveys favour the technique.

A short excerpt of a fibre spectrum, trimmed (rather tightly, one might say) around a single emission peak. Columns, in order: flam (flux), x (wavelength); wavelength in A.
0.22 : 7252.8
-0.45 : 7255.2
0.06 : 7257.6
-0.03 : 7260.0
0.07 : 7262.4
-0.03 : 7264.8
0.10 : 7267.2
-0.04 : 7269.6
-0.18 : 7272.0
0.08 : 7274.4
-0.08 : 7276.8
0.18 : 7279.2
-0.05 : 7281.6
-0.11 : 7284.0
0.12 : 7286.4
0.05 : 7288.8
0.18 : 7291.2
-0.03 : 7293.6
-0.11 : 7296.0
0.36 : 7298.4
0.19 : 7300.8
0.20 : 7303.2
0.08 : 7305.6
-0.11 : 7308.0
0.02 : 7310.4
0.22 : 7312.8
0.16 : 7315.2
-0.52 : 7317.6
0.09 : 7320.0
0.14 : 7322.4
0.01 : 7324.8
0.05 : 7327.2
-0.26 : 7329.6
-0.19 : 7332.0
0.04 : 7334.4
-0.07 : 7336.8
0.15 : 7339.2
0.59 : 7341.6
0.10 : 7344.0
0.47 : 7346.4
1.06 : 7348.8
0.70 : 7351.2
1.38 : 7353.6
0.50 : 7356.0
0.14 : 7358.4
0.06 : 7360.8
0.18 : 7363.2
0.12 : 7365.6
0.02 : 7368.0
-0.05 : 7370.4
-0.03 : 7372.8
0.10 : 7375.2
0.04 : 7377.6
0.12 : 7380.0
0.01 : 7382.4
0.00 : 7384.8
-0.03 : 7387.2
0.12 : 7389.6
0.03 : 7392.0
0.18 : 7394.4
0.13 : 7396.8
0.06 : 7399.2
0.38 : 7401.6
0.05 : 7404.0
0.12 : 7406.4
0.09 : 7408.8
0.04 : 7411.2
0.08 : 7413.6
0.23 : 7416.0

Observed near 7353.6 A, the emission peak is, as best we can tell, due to [O II]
